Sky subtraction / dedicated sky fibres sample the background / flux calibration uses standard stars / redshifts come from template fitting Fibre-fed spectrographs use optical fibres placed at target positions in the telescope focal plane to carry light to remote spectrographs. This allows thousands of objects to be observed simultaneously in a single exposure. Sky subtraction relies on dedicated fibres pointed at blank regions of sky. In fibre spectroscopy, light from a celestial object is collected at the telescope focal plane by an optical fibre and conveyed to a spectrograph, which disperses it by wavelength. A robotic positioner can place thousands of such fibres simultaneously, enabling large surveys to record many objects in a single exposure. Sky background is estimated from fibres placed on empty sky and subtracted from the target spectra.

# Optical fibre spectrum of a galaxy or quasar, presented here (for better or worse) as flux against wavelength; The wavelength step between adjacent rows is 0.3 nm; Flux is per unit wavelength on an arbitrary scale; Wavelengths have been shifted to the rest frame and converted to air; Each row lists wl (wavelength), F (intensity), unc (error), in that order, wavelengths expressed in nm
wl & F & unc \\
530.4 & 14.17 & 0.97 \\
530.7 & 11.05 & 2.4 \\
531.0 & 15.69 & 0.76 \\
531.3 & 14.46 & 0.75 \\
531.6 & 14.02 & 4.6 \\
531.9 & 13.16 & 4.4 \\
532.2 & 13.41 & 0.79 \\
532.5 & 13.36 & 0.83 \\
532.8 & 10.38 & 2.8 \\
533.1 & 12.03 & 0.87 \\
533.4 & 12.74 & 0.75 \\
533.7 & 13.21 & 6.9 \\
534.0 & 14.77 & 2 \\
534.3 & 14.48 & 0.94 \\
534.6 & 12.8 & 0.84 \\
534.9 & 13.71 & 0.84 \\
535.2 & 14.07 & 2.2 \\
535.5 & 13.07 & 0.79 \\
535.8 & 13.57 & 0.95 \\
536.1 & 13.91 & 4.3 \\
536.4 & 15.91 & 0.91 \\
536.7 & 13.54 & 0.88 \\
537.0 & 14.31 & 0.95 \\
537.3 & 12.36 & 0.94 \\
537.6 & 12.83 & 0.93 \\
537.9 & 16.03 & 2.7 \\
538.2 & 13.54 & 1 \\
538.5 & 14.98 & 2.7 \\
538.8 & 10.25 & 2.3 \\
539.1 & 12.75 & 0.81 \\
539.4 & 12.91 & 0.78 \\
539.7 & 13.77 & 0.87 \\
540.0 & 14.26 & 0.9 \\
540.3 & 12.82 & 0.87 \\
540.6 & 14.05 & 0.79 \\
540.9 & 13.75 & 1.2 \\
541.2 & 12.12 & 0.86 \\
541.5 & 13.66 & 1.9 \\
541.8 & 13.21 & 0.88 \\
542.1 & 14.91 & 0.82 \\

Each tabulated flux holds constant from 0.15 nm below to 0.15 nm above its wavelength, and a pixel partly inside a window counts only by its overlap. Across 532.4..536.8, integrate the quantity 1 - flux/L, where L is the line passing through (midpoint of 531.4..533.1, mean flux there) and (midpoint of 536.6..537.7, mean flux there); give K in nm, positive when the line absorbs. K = -0.13 nm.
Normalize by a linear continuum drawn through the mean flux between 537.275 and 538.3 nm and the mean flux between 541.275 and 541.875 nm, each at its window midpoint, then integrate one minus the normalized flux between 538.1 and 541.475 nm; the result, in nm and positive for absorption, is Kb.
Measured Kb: 0.09 nm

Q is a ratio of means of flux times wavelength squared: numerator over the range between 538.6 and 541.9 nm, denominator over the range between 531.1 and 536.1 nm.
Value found 1.0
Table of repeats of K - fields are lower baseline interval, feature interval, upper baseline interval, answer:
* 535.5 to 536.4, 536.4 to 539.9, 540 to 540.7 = 0.07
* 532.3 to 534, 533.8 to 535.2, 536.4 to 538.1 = -0.09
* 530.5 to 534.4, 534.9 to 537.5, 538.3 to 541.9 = -0.11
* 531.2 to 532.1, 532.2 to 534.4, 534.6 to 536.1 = 0.11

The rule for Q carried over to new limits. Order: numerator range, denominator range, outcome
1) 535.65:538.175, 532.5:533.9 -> 1.15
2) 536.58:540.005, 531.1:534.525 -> 1.03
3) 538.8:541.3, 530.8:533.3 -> 1.02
